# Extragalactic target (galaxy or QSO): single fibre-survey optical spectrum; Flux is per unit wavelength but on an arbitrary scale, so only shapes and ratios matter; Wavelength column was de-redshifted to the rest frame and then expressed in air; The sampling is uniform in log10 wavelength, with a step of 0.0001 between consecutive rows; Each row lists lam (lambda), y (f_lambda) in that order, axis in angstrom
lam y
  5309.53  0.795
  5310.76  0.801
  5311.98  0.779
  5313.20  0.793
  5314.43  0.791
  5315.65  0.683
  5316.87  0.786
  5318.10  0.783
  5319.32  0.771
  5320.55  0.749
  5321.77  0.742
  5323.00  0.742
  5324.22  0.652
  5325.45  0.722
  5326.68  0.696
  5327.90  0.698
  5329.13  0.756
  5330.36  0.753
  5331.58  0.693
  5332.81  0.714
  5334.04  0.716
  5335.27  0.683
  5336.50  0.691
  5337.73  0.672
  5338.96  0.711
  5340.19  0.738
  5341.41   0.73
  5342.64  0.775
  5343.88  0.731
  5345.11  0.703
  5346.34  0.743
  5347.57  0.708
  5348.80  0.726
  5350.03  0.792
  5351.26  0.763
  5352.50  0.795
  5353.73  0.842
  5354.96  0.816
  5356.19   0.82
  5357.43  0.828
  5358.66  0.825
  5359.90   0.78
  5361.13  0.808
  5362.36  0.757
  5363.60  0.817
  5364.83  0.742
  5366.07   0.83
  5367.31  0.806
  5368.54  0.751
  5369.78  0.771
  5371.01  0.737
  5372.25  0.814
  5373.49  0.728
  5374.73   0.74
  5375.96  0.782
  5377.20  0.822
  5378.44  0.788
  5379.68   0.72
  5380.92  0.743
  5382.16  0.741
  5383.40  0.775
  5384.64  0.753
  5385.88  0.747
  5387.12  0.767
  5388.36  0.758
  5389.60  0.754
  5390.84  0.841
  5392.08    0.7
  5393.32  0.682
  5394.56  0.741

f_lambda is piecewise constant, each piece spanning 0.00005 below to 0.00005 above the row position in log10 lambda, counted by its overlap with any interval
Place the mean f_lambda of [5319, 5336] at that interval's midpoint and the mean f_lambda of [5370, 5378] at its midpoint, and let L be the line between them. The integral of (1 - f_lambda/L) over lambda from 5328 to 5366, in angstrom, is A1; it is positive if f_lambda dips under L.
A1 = -0.68 angstrom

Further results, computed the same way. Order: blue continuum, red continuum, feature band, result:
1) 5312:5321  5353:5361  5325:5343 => 1.7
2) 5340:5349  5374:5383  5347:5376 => -1.4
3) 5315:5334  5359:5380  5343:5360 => -0.4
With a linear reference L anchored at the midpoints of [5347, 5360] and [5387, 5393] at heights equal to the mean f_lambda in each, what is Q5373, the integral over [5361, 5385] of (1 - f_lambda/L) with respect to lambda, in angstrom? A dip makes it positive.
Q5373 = 0.12 angstrom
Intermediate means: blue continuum 0.791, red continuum 0.76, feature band 0.771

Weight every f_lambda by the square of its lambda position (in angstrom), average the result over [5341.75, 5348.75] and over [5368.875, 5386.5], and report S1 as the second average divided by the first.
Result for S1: 1.05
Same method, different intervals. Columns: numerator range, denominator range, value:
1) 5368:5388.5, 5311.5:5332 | 1.05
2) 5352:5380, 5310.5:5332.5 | 1.08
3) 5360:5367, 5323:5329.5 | 1.13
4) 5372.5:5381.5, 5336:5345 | 1.07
